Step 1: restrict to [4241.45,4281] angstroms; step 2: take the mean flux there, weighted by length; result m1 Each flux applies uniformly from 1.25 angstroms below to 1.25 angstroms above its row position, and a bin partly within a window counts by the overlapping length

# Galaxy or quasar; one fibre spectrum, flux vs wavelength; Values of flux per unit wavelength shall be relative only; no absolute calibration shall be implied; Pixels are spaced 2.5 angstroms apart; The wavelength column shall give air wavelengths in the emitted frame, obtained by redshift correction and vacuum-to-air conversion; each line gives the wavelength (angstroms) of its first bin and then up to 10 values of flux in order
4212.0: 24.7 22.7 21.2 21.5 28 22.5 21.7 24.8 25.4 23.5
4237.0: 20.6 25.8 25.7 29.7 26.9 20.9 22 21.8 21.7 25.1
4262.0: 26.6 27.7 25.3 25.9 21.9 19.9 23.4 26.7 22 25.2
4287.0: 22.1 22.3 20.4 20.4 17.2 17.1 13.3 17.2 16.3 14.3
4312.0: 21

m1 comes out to 24.4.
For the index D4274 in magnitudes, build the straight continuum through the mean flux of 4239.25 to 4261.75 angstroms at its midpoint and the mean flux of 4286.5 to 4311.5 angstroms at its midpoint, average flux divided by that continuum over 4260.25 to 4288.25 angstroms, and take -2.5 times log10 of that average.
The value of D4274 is -0.14 mag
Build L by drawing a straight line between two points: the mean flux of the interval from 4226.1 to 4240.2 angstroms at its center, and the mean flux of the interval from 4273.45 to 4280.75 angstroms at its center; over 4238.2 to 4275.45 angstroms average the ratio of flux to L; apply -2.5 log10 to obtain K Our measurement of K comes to -0.04 mag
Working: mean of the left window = 23.6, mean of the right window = 23.4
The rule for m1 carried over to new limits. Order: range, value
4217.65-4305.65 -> 22.9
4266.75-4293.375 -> 23.1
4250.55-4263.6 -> 23.5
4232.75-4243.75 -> 24.2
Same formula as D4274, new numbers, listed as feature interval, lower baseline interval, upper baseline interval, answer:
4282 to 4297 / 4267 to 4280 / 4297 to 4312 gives -0.10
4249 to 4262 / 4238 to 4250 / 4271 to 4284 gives 0.10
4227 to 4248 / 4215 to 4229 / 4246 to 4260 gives -0.09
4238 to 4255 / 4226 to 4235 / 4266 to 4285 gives -0.04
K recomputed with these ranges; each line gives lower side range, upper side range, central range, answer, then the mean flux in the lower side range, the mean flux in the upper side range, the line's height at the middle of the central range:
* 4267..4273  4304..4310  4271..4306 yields -0.02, 24.3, 16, 20.1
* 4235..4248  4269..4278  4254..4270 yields -0.06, 25.6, 22.5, 23.6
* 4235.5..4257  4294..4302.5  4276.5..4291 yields -0.23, 24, 17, 19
